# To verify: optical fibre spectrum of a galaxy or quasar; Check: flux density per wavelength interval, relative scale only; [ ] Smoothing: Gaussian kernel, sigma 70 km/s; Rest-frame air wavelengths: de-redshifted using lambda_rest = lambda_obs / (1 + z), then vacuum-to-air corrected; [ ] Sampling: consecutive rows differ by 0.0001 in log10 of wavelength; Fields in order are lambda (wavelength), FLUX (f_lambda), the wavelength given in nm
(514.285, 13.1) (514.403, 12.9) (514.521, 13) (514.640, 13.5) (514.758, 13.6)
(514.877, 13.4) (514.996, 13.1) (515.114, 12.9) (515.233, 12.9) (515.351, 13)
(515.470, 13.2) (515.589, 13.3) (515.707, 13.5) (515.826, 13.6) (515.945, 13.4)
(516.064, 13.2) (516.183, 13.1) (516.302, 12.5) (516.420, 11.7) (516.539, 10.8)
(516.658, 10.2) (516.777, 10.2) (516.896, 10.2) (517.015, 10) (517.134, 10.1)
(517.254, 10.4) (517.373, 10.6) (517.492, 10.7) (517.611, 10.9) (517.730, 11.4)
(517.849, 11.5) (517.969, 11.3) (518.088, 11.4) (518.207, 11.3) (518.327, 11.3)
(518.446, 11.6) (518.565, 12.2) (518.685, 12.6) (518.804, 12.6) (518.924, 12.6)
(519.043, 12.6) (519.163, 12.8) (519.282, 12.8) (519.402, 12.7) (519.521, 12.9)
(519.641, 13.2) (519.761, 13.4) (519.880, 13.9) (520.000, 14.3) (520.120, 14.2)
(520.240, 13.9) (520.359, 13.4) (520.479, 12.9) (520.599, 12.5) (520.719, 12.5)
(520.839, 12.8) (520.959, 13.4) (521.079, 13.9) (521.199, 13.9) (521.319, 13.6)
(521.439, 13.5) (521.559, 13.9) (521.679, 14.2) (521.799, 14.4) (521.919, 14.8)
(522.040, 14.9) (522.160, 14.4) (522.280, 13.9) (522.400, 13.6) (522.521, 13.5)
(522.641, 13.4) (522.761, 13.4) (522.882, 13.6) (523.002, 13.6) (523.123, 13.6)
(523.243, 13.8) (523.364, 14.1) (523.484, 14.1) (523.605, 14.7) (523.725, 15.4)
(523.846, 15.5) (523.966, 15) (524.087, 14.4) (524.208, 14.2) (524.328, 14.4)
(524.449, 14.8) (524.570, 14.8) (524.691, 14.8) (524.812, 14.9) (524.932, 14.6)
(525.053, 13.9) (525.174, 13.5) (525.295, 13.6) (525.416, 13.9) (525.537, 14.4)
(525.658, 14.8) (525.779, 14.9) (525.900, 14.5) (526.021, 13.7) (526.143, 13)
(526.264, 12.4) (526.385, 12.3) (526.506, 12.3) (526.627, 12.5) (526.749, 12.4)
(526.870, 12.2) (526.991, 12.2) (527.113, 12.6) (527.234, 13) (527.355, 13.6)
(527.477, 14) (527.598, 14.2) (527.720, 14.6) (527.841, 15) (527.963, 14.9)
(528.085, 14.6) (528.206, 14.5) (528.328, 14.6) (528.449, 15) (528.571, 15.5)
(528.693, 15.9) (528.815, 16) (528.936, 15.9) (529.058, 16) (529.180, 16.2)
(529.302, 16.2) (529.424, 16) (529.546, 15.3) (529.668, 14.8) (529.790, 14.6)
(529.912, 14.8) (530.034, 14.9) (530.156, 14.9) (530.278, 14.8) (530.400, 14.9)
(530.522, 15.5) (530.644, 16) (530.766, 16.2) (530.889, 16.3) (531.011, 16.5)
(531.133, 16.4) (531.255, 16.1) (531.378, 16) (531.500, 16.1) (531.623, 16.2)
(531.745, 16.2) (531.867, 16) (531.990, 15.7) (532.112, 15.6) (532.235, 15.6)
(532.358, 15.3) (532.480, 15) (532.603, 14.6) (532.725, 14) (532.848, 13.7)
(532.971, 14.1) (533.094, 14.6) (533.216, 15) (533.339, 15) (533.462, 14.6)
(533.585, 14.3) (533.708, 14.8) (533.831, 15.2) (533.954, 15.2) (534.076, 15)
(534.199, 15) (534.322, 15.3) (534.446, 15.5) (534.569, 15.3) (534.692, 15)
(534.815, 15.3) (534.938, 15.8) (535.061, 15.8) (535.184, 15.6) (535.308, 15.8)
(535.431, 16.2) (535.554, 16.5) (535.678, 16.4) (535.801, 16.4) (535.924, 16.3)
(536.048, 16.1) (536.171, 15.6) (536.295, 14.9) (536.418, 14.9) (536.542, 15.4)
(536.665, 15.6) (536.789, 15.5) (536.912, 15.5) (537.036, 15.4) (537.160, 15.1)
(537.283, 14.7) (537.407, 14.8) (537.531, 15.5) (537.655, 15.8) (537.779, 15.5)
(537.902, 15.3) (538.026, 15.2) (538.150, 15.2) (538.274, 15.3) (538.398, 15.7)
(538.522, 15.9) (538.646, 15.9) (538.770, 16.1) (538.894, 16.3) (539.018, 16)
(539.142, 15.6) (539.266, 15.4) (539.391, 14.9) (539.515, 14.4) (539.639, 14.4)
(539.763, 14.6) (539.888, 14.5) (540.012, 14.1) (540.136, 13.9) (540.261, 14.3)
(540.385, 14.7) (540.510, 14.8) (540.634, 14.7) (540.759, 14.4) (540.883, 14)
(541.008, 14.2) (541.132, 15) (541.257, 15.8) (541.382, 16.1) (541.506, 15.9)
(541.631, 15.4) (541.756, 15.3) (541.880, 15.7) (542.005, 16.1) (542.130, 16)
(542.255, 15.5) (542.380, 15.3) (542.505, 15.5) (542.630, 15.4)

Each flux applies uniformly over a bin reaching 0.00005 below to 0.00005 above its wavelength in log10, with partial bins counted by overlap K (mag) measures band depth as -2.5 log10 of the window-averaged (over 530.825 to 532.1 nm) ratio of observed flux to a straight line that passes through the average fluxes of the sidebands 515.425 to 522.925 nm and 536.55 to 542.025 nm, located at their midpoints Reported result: -0.14 mag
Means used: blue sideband 12.7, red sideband 15.2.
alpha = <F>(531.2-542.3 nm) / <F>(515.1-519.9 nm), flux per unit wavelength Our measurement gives 1.3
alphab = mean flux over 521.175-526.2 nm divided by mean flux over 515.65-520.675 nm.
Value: 1.2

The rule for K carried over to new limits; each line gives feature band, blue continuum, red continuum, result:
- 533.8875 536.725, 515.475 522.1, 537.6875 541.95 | -0.07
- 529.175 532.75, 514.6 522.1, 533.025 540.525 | -0.08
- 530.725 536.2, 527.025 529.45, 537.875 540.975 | -0.04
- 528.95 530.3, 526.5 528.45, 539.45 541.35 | -0.11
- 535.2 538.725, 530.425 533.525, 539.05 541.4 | -0.04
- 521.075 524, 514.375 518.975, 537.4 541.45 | -0.10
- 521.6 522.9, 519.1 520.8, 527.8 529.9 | -0.02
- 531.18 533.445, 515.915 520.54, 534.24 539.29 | -0.04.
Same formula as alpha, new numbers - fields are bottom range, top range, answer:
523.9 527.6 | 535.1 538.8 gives 1.14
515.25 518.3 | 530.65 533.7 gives 1.32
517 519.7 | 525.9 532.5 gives 1.26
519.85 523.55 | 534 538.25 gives 1.13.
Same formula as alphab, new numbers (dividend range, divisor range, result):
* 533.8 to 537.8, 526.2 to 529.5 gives 1.09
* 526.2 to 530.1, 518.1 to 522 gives 1.09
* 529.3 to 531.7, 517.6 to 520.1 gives 1.26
